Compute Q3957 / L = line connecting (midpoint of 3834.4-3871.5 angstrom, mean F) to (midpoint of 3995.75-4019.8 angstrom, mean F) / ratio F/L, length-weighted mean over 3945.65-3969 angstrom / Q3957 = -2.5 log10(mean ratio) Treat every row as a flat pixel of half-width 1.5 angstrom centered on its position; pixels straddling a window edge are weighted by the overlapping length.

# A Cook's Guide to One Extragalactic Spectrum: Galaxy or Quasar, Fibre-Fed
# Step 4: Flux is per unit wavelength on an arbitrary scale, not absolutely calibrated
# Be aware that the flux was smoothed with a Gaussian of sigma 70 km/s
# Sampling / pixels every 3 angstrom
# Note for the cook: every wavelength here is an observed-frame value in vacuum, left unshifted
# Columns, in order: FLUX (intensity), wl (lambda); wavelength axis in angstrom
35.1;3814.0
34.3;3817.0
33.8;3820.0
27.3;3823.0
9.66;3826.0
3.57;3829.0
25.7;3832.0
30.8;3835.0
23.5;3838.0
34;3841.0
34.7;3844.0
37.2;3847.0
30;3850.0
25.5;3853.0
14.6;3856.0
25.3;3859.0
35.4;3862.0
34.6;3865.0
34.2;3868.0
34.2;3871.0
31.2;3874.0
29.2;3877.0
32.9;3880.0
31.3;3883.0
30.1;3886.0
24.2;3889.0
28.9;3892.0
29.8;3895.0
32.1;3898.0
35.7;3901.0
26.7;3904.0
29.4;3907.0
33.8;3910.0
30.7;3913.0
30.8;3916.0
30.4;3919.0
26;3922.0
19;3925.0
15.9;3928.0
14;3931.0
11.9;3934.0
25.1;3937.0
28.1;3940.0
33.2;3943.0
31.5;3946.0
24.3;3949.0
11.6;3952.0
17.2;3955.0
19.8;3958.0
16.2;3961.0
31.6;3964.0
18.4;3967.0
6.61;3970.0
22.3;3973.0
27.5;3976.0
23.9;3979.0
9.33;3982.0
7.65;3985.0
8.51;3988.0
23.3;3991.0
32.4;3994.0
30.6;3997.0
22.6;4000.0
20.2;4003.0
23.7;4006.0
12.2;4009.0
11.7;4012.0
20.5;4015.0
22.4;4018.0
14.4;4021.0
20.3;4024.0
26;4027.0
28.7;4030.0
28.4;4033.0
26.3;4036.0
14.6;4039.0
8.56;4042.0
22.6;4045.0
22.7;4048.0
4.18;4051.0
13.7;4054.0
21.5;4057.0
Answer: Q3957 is 0.15 mag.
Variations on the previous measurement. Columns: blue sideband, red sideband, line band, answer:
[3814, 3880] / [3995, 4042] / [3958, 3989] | 0.31 mag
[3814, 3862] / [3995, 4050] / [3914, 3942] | 0.05 mag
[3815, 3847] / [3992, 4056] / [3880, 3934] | -0.14 mag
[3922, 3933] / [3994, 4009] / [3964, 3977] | 0.07 mag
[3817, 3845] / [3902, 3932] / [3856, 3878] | -0.21 mag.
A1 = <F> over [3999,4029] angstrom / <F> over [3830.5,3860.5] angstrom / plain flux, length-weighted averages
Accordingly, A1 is 0.7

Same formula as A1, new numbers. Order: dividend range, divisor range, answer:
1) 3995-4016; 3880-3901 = 0.68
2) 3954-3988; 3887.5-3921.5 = 0.59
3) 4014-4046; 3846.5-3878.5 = 0.71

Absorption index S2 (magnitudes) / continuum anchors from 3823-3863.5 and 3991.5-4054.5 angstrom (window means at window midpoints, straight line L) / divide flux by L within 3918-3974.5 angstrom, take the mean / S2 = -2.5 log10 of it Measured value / 0.07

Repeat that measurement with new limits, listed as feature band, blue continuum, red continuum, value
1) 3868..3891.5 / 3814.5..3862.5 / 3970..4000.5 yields -0.230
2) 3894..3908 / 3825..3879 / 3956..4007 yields -0.235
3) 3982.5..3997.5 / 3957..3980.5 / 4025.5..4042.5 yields 0.133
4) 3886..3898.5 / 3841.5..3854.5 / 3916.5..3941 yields -0.095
